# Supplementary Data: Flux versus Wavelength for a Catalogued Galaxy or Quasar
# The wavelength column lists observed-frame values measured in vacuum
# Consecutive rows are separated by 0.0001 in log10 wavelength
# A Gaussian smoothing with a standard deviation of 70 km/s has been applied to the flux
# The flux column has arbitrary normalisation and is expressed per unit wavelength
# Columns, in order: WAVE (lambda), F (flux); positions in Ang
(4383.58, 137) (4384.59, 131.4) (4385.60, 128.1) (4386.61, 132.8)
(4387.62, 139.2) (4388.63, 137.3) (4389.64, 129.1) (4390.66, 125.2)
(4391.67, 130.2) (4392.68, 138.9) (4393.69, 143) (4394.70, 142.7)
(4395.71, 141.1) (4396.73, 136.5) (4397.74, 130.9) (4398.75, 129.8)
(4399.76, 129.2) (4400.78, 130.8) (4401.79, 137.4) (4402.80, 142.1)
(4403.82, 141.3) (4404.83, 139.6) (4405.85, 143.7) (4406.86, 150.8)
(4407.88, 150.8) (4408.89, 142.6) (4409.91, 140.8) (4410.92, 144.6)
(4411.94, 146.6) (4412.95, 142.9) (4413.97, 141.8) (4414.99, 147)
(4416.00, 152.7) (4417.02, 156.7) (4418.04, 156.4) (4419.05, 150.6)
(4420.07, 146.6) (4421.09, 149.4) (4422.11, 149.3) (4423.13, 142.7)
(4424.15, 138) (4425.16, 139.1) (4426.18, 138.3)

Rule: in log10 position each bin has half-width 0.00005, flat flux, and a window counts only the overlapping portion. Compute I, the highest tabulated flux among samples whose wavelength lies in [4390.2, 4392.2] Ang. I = 130.2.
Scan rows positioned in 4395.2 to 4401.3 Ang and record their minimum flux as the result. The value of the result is 129.2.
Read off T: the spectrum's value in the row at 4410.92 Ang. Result 144.6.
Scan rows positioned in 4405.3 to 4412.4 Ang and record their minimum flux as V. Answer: 140.8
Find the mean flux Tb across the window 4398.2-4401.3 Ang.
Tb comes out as 130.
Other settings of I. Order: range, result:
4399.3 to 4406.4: 143.7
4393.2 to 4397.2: 143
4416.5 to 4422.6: 156.7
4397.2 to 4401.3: 130.9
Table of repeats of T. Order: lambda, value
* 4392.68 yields 138.9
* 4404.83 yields 139.6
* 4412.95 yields 142.9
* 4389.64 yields 129.1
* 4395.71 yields 141.1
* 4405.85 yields 143.7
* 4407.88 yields 150.8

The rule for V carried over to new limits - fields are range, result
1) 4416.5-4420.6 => 146.6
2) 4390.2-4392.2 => 125.2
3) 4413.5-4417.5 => 141.8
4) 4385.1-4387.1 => 128.1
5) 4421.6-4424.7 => 138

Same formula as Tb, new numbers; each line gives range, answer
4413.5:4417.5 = 150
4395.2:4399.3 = 135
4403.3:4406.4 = 142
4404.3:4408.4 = 146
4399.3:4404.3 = 136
